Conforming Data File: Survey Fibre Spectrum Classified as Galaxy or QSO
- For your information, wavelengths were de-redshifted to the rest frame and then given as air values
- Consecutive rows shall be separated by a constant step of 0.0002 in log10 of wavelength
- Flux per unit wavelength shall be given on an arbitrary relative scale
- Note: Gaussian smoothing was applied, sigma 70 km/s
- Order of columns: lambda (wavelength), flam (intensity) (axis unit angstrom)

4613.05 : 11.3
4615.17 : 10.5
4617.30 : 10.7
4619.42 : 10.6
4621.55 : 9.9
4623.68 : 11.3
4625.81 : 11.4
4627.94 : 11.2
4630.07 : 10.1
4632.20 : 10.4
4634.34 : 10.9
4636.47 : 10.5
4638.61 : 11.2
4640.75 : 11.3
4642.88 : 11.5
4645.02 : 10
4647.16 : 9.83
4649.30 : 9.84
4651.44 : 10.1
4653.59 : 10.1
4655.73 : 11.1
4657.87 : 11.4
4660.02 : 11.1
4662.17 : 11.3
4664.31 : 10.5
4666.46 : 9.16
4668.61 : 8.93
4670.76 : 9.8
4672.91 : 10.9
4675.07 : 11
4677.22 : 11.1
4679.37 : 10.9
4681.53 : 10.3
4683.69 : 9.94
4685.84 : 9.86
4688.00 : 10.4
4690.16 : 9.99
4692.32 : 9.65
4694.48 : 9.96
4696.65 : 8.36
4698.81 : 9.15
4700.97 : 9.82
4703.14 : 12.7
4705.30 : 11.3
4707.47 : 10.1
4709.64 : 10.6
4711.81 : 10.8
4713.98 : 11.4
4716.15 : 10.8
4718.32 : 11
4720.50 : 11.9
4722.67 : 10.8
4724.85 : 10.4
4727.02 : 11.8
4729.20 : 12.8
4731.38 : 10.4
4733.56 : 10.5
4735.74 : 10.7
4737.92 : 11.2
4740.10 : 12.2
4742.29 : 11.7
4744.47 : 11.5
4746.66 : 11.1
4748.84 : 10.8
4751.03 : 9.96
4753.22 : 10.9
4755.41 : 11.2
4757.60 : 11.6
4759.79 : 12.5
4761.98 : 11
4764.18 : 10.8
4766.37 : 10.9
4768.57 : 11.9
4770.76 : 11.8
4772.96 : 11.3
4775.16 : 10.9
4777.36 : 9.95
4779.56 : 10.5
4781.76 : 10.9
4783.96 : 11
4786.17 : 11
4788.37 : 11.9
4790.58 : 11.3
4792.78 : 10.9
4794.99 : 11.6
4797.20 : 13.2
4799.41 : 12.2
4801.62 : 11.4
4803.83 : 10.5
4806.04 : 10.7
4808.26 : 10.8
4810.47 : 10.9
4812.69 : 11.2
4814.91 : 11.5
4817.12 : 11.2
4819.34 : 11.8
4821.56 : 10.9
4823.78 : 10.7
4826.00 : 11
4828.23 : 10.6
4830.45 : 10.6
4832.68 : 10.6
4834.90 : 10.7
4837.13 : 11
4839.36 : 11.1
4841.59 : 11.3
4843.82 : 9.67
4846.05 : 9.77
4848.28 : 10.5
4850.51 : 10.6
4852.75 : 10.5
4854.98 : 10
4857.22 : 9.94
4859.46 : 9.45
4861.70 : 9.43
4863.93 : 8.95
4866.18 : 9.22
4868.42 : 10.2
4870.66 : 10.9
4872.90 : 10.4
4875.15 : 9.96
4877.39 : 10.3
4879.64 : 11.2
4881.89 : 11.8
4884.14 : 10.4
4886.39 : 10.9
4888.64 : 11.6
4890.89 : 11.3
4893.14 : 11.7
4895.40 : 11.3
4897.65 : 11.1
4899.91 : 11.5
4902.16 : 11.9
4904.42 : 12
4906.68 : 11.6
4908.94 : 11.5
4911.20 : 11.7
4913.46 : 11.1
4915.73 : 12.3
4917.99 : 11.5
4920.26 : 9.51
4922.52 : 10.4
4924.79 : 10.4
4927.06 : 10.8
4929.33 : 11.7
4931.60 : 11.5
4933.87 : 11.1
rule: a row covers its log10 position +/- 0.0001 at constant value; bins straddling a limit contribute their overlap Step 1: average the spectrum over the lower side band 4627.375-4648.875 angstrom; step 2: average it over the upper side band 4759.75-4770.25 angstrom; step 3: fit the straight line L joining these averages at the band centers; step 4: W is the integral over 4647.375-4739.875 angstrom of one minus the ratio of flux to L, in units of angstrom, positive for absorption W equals 3.2 angstrom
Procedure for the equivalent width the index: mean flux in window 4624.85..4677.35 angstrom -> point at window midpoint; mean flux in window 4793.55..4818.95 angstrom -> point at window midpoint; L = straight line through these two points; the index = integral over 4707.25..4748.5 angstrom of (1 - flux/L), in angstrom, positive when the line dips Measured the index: -0.68 angstrom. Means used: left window 10.6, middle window 11.2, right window 11.4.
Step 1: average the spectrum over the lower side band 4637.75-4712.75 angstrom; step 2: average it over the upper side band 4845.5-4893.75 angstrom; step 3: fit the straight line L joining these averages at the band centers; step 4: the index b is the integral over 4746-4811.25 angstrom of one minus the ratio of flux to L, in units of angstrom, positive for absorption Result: -4.90 angstrom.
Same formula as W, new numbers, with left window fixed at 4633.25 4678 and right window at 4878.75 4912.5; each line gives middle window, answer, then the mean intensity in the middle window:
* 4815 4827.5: 0.03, 11.1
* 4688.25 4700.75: 1.37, 9.52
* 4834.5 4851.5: 1.01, 10.6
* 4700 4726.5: -0.57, 11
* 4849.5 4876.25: 3.20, 9.96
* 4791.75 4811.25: -0.49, 11.4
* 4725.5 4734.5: -0.43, 11.3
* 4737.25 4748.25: -0.66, 11.5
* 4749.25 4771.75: -0.63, 11.2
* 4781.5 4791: -0.18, 11.2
